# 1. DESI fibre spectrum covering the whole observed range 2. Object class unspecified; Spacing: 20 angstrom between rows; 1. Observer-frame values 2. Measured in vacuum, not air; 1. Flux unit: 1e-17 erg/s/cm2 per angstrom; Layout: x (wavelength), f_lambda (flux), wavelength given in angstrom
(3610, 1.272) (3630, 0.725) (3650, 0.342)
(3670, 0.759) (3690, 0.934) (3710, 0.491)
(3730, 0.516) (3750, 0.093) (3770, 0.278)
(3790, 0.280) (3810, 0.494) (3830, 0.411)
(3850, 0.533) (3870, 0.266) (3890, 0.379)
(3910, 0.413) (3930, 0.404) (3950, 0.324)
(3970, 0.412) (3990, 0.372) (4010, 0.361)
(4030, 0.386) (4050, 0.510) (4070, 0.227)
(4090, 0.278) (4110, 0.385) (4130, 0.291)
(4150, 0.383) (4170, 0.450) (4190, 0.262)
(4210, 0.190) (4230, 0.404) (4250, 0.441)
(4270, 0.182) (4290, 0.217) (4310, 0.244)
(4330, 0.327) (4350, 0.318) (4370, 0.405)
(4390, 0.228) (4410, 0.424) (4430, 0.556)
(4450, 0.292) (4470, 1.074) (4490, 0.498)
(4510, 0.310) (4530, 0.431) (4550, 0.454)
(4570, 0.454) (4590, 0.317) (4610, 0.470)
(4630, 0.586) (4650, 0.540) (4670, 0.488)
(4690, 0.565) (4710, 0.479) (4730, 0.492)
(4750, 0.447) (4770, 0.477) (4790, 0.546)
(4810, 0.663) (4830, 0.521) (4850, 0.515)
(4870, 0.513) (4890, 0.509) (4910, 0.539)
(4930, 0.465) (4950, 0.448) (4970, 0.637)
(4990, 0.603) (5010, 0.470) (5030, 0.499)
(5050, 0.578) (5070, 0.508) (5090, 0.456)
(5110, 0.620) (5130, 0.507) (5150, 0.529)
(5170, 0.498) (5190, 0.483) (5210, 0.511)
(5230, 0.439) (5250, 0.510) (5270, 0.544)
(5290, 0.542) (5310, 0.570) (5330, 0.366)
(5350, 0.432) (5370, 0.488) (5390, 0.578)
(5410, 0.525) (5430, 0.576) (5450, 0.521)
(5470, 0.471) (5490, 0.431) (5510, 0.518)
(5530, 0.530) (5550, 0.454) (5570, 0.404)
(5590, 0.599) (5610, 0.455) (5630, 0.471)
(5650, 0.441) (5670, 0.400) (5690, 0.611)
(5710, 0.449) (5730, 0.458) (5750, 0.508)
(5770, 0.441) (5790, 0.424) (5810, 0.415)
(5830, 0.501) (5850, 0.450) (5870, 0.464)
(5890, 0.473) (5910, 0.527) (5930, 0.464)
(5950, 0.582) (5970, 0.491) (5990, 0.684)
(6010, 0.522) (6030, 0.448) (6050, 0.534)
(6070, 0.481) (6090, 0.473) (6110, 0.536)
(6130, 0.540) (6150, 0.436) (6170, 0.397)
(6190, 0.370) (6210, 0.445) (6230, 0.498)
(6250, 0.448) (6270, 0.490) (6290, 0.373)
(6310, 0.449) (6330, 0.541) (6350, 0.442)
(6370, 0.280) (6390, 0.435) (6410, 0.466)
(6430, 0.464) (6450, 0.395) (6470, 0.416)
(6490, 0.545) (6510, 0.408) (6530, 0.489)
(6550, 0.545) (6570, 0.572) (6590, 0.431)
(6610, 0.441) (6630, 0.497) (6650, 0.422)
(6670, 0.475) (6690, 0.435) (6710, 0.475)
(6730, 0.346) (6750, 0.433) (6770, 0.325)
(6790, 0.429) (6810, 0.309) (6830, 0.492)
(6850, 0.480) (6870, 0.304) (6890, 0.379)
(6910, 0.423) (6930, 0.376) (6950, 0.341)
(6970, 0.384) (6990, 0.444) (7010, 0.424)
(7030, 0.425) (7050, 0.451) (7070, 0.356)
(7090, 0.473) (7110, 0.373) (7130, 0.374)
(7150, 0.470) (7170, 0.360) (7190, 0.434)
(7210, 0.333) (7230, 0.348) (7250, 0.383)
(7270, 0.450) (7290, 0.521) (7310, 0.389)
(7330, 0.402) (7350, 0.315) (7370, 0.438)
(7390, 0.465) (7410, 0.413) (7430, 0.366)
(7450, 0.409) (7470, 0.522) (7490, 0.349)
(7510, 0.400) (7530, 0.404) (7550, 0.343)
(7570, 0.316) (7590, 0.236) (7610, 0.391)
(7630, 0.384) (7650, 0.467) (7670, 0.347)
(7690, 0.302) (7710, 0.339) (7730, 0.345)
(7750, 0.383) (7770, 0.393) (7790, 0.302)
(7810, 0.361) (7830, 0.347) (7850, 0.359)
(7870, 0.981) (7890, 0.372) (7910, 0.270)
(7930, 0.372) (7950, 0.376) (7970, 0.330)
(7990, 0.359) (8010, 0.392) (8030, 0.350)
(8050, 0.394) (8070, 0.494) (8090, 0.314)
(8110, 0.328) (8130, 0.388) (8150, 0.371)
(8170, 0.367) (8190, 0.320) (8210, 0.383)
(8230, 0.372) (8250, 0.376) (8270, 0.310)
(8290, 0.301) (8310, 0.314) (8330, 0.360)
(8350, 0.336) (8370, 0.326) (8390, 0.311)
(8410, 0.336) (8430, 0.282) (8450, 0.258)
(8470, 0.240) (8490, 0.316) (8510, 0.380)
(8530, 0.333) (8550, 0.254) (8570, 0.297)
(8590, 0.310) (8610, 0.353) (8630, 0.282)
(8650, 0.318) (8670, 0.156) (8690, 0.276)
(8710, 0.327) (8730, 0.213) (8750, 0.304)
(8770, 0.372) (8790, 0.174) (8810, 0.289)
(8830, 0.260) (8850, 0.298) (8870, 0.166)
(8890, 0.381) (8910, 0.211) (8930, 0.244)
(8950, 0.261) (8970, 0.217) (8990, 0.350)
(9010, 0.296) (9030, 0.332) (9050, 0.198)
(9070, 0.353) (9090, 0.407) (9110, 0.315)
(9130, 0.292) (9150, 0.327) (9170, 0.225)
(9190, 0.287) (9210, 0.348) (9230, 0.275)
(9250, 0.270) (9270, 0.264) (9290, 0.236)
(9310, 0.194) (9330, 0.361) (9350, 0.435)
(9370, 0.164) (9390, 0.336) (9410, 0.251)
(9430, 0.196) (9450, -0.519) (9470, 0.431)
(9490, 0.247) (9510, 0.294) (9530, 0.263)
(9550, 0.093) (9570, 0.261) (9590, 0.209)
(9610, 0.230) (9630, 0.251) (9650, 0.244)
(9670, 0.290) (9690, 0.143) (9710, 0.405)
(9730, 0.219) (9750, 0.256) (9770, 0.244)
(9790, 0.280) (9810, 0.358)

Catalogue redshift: 0.198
